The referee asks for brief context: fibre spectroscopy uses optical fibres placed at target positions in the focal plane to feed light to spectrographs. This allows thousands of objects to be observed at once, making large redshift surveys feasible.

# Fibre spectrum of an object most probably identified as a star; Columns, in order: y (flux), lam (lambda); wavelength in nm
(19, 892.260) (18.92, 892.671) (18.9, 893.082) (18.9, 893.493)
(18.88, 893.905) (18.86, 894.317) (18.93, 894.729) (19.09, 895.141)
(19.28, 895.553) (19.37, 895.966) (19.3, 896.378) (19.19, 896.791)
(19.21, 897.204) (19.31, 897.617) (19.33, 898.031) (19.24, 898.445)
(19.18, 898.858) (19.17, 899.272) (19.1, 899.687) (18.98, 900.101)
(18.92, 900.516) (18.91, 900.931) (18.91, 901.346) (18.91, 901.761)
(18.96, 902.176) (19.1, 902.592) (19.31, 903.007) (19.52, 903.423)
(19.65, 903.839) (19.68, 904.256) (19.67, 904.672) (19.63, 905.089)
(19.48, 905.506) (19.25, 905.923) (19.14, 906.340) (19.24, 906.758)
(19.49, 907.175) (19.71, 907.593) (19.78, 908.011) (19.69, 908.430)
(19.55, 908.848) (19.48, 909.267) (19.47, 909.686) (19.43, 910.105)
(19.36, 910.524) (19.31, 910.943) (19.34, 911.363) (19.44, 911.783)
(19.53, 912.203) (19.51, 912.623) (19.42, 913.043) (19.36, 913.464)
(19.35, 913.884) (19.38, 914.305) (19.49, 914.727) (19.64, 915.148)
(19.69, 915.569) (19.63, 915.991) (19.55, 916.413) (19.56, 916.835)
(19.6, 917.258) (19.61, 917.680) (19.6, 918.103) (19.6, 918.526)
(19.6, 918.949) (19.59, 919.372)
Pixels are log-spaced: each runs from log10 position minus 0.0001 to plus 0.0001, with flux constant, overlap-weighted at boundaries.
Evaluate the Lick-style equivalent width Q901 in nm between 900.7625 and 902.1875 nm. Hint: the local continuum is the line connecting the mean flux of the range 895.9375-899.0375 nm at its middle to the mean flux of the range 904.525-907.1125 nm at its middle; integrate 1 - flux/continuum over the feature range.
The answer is 0.031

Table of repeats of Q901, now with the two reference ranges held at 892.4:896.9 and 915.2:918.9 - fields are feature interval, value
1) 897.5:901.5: 0.01 nm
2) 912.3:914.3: 0.01 nm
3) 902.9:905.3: -0.04 nm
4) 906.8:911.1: -0.02 nm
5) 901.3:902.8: 0.02 nm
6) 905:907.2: 0.00 nm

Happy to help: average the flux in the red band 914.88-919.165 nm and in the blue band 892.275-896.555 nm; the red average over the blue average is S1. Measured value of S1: 1.03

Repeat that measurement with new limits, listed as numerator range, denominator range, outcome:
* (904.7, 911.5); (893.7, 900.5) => 1.02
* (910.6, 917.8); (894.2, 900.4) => 1.02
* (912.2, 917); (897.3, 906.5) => 1.01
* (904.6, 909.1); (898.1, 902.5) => 1.02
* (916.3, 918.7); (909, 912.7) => 1.01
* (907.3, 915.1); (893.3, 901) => 1.02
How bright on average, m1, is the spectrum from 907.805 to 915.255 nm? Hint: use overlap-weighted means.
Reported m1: 19.5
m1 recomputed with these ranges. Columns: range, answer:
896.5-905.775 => 19.2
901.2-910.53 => 19.4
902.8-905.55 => 19.6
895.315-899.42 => 19.3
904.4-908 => 19.5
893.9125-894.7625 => 18.9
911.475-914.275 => 19.4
